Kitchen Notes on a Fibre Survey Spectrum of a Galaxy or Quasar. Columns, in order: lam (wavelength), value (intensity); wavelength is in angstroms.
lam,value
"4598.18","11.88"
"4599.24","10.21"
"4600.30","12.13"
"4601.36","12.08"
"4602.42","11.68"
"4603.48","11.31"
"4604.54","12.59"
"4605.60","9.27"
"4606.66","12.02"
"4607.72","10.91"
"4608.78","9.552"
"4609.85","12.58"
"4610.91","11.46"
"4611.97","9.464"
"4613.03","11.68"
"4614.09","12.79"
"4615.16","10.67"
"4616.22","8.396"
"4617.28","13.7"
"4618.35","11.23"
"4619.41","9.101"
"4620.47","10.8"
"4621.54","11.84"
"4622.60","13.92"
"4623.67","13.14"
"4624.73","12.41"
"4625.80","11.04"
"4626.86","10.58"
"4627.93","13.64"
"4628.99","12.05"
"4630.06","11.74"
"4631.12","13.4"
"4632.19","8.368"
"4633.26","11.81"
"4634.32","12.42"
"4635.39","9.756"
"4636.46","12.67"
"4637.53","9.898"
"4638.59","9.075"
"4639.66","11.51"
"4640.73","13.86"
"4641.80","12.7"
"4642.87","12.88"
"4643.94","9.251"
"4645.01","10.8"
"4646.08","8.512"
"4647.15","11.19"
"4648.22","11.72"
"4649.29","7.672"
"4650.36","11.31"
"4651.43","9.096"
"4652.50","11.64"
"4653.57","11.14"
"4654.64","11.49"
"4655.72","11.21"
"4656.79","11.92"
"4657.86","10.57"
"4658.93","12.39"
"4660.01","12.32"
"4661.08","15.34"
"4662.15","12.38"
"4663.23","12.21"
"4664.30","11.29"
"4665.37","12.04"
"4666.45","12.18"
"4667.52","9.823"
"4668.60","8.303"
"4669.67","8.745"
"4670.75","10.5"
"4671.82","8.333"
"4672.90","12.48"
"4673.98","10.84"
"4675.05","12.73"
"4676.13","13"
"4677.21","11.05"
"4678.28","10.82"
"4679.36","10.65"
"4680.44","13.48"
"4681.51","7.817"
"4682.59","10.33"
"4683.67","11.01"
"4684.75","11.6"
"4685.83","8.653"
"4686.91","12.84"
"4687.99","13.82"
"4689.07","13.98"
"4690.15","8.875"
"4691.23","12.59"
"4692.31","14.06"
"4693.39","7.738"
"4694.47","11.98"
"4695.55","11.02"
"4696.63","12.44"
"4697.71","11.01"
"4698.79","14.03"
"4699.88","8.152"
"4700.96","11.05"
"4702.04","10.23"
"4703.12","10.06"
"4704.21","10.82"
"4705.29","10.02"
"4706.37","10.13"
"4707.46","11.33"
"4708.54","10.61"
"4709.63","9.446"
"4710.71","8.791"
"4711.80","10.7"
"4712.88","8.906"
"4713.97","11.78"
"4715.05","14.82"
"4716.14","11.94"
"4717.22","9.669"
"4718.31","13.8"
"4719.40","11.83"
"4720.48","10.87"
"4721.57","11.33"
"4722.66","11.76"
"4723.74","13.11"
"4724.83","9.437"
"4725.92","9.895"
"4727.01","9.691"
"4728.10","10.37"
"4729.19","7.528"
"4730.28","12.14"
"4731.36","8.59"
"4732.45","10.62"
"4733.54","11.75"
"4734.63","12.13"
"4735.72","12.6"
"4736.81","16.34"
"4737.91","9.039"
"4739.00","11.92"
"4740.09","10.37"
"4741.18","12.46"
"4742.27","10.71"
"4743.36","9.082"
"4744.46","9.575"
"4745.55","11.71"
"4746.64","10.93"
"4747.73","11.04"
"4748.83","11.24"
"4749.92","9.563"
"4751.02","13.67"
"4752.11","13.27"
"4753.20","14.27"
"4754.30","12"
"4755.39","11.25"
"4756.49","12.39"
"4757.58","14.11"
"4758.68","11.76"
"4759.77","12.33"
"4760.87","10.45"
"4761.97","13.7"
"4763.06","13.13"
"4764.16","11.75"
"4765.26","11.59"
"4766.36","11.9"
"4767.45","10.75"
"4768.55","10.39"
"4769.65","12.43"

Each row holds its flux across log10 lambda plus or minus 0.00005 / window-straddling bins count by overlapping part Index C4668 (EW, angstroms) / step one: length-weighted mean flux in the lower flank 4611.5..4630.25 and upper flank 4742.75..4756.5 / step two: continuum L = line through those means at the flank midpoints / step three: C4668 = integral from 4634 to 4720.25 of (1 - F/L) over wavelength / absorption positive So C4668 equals 3.0 angstroms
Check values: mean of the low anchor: 11.6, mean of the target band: 11.1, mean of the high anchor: 11.5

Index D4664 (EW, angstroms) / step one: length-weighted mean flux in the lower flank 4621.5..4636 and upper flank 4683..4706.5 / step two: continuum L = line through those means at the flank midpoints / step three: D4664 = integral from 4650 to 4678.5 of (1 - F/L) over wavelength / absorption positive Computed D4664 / 0.5 angstroms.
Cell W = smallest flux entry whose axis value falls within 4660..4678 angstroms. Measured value 8.303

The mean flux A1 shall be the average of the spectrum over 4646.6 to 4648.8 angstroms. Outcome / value 11.4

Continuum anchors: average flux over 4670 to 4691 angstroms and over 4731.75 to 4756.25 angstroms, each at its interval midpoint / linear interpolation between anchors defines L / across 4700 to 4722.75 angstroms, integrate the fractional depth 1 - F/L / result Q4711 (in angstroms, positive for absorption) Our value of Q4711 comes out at 1.0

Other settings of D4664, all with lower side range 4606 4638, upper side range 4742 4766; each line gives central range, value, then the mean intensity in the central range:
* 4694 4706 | 0.7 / 11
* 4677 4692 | 0.4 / 11.3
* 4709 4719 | 0.5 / 11.1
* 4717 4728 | 0.5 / 11.1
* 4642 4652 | 1.0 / 10.4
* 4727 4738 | 0.6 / 11.1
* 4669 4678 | 0.5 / 10.9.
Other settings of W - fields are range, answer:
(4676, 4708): 7.738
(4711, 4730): 7.528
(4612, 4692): 7.672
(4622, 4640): 8.368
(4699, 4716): 8.152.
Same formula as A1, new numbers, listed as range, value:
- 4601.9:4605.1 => 11.8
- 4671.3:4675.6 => 11.1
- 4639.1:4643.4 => 12.7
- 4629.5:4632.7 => 11.2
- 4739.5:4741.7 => 11.4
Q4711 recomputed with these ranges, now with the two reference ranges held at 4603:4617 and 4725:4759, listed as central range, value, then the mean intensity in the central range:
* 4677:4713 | 1.0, 10.9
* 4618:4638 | -0.9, 11.6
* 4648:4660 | 0.2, 11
